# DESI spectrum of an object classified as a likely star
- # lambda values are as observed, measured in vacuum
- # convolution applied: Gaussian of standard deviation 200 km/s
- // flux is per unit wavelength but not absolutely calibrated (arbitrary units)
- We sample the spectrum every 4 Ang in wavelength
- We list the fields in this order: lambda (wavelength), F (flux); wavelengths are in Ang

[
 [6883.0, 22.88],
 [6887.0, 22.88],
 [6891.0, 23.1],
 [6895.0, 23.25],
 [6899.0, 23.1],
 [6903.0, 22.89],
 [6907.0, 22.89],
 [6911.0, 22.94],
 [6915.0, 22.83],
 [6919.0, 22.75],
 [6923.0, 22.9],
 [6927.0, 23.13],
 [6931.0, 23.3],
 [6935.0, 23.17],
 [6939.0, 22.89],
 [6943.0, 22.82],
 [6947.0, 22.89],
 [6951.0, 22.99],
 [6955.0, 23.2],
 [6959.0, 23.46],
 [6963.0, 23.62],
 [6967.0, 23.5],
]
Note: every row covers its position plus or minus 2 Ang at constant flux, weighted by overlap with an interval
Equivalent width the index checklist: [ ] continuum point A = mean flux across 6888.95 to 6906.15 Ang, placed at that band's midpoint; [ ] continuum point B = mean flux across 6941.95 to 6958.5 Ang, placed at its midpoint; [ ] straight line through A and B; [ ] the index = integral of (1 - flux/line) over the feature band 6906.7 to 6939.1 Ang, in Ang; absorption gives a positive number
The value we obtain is 0.1 Ang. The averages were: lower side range 23.1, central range 23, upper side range 23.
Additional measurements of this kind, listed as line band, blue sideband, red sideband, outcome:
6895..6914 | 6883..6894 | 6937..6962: 0.0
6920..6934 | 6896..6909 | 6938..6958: -0.1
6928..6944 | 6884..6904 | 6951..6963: 0.1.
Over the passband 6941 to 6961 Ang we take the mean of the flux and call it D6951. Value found 23.1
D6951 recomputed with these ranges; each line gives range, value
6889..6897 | 23.2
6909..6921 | 22.8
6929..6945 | 23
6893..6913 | 23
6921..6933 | 23.1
